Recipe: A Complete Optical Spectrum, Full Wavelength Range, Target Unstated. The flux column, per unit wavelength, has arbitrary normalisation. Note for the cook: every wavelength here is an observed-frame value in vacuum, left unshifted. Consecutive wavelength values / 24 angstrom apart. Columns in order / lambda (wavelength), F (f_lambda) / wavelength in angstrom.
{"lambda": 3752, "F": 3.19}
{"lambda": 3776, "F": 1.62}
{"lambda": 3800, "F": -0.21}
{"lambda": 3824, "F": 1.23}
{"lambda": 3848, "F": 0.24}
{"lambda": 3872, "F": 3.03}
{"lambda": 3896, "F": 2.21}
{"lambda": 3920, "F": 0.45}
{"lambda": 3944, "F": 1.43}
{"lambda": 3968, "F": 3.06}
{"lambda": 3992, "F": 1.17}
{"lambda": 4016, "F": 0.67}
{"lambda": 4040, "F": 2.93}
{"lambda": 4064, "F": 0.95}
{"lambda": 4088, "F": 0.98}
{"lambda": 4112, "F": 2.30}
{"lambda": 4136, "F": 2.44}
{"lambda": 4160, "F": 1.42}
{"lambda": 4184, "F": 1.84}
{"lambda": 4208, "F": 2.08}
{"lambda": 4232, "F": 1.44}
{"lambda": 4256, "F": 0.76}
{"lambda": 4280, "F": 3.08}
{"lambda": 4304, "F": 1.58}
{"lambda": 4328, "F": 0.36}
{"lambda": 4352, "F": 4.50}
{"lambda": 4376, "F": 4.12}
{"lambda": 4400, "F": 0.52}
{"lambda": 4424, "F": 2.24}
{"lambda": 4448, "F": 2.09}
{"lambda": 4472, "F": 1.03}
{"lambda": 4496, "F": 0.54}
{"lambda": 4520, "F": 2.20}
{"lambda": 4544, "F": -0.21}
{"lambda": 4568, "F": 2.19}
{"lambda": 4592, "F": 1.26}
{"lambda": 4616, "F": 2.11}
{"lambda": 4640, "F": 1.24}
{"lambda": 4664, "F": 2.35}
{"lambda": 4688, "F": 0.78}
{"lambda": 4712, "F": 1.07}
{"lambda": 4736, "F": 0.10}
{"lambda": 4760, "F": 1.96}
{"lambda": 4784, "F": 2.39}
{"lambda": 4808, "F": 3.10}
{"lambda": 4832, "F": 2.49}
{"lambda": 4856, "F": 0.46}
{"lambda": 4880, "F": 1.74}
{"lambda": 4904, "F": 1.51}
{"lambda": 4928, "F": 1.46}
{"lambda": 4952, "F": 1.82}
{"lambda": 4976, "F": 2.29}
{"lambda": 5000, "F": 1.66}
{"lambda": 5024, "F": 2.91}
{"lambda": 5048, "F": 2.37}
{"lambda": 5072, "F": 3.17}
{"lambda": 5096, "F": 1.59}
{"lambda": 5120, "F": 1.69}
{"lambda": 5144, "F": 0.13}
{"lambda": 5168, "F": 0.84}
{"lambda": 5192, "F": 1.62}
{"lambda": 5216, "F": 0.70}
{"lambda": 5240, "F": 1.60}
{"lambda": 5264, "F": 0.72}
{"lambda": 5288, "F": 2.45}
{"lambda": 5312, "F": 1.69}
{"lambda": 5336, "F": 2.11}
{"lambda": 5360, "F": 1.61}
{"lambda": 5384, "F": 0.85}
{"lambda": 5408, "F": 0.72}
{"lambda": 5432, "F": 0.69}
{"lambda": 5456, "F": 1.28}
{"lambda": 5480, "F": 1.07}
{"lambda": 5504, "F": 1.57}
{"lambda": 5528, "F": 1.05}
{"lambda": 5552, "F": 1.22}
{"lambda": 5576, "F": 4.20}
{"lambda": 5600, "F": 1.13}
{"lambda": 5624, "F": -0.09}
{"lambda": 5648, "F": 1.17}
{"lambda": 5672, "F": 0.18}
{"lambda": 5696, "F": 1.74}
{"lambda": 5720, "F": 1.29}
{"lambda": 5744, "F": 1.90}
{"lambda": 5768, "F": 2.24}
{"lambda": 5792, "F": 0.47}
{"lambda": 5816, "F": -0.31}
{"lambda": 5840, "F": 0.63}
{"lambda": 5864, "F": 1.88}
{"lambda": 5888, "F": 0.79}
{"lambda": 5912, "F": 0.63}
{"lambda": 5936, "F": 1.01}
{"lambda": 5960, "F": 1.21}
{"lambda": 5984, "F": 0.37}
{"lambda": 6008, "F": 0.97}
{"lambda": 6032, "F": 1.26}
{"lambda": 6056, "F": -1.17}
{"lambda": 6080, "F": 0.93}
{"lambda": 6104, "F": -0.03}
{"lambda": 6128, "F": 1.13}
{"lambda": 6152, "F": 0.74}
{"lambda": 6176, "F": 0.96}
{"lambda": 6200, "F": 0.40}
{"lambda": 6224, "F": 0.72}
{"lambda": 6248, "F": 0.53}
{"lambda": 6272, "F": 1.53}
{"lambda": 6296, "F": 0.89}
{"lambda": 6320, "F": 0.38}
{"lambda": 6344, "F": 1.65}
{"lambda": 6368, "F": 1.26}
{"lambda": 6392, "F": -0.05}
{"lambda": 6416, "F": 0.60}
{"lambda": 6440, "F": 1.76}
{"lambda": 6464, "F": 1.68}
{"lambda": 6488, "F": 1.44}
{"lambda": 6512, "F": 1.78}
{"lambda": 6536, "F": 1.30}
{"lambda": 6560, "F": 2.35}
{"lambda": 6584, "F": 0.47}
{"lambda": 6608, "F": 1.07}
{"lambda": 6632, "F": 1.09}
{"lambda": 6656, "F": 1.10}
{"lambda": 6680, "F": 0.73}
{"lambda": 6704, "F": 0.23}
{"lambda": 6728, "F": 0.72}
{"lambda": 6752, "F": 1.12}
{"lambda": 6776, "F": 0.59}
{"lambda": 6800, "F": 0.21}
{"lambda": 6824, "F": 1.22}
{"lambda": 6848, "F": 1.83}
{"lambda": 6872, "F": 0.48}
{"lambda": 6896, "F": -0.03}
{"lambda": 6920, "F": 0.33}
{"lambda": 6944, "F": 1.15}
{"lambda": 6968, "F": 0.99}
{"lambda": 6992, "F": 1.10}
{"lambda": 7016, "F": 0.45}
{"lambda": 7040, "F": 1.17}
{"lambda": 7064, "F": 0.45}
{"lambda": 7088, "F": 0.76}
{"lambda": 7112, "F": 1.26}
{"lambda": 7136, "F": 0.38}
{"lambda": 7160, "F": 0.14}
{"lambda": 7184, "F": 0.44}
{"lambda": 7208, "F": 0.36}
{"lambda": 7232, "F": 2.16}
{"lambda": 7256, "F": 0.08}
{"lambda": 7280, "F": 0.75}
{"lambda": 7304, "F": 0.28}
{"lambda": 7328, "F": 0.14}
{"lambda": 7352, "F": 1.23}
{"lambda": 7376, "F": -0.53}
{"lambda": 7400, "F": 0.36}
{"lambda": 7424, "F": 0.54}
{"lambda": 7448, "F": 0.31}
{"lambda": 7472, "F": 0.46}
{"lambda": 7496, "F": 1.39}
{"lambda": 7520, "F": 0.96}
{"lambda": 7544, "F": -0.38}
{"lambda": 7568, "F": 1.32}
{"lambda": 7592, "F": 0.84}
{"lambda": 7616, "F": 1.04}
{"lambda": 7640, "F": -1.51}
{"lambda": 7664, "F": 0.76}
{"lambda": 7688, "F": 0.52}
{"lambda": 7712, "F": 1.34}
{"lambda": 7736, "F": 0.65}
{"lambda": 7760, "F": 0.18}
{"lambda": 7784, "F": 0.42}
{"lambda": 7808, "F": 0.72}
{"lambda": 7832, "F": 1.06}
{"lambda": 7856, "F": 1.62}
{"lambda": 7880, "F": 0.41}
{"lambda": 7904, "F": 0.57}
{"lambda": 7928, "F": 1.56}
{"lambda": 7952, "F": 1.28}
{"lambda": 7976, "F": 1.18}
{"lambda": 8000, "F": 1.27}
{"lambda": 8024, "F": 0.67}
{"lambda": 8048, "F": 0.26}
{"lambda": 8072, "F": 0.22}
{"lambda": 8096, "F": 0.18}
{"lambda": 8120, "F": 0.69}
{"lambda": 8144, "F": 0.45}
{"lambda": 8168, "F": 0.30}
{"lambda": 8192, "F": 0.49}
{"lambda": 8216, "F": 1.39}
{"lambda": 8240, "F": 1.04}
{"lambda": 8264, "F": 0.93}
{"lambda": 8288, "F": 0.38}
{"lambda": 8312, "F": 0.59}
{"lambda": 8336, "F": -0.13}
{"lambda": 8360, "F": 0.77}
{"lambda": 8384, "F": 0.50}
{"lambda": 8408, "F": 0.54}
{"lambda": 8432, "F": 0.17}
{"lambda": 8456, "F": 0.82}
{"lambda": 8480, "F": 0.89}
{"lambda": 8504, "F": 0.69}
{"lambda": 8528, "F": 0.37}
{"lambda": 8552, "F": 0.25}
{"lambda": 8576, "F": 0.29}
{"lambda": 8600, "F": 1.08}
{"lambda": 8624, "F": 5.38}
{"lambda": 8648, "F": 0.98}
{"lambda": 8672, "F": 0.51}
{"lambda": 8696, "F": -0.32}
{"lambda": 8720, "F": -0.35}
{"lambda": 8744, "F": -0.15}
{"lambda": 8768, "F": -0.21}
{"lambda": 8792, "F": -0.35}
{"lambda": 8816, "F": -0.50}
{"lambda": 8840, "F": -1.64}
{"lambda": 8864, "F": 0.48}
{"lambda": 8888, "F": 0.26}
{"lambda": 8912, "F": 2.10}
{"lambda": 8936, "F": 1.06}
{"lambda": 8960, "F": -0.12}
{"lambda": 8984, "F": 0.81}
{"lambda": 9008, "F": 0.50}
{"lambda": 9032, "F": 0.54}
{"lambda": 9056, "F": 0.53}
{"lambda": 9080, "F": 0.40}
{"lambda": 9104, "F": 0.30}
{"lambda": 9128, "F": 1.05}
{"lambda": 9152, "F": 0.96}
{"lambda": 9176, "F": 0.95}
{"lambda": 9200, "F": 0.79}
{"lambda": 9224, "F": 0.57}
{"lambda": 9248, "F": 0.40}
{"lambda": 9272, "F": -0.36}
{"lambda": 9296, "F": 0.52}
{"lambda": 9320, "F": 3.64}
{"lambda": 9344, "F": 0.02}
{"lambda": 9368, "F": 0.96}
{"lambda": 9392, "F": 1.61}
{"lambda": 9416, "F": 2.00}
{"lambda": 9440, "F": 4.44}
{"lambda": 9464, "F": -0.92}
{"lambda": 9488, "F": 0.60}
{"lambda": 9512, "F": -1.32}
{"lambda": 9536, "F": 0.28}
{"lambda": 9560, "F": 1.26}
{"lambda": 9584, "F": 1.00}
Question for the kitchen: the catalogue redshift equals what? 1.311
